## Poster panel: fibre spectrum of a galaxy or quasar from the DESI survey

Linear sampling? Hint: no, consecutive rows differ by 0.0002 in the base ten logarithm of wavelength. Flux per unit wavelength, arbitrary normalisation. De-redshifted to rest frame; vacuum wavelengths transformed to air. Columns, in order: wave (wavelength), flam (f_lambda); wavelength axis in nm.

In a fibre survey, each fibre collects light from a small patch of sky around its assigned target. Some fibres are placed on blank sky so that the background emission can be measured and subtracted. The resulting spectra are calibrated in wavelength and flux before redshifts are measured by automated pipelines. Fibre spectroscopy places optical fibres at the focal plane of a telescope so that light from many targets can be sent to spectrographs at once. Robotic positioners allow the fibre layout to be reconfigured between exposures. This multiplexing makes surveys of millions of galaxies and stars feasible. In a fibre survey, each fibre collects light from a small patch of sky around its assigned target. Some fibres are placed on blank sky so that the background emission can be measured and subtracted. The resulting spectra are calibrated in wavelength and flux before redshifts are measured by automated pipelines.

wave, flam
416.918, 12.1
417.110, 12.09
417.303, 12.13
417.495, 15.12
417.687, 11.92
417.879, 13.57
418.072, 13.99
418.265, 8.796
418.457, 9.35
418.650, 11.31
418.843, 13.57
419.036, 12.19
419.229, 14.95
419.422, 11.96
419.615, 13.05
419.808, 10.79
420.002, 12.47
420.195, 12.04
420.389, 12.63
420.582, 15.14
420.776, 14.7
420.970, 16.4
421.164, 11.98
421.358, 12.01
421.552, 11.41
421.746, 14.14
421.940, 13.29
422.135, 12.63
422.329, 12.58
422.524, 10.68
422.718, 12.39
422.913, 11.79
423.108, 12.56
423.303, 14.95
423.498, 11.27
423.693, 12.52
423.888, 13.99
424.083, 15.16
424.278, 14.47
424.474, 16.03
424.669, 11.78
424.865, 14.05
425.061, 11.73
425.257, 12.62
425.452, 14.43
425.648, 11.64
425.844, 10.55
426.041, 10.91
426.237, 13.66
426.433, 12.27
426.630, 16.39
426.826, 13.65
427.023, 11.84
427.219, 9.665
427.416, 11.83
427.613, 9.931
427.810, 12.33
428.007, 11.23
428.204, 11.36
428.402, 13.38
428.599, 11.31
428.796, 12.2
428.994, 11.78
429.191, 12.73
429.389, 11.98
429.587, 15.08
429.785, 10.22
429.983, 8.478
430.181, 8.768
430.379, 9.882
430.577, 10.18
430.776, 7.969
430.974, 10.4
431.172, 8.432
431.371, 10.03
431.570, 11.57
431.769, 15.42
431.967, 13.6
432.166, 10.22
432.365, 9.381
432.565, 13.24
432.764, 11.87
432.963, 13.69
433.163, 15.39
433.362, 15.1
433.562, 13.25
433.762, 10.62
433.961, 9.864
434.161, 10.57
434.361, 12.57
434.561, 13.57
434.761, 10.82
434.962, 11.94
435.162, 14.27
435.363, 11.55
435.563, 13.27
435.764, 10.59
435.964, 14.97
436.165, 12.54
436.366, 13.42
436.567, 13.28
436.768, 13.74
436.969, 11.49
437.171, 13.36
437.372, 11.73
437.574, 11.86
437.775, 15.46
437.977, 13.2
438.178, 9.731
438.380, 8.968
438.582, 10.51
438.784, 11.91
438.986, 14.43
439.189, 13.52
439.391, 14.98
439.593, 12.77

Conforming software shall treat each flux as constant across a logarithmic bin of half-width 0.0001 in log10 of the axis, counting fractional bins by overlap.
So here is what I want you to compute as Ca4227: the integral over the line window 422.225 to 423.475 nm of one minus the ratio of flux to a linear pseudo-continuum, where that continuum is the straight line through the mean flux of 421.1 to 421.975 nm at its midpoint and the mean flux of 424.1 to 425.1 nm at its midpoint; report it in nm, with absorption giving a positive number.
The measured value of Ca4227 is 0.07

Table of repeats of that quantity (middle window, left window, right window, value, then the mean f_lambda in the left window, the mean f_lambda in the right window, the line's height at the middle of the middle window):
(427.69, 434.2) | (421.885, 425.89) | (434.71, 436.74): 0.638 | 12.9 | 12.7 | 12.8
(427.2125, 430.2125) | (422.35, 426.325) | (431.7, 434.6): 0.278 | 12.9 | 12.5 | 12.7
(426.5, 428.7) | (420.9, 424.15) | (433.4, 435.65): 0.082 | 12.9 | 12.1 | 12.6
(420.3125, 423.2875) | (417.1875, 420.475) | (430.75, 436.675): -0.171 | 12.3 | 12.2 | 12.3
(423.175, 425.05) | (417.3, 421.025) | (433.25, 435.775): -0.161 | 12.8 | 12.2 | 12.6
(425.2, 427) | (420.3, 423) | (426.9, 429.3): -0.120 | 13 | 11.7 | 12.1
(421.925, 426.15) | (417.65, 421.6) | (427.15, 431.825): -0.319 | 12.6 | 11.1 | 11.9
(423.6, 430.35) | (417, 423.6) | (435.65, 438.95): 0.110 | 12.6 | 12.3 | 12.5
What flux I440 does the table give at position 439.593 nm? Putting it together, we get 12.77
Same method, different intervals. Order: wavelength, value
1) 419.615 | 13.05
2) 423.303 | 14.95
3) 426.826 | 13.65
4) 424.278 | 14.47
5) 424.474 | 16.03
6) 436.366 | 13.42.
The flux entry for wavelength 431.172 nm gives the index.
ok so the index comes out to 8.432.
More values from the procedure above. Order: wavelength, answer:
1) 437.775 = 15.46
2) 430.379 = 9.882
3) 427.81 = 12.33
